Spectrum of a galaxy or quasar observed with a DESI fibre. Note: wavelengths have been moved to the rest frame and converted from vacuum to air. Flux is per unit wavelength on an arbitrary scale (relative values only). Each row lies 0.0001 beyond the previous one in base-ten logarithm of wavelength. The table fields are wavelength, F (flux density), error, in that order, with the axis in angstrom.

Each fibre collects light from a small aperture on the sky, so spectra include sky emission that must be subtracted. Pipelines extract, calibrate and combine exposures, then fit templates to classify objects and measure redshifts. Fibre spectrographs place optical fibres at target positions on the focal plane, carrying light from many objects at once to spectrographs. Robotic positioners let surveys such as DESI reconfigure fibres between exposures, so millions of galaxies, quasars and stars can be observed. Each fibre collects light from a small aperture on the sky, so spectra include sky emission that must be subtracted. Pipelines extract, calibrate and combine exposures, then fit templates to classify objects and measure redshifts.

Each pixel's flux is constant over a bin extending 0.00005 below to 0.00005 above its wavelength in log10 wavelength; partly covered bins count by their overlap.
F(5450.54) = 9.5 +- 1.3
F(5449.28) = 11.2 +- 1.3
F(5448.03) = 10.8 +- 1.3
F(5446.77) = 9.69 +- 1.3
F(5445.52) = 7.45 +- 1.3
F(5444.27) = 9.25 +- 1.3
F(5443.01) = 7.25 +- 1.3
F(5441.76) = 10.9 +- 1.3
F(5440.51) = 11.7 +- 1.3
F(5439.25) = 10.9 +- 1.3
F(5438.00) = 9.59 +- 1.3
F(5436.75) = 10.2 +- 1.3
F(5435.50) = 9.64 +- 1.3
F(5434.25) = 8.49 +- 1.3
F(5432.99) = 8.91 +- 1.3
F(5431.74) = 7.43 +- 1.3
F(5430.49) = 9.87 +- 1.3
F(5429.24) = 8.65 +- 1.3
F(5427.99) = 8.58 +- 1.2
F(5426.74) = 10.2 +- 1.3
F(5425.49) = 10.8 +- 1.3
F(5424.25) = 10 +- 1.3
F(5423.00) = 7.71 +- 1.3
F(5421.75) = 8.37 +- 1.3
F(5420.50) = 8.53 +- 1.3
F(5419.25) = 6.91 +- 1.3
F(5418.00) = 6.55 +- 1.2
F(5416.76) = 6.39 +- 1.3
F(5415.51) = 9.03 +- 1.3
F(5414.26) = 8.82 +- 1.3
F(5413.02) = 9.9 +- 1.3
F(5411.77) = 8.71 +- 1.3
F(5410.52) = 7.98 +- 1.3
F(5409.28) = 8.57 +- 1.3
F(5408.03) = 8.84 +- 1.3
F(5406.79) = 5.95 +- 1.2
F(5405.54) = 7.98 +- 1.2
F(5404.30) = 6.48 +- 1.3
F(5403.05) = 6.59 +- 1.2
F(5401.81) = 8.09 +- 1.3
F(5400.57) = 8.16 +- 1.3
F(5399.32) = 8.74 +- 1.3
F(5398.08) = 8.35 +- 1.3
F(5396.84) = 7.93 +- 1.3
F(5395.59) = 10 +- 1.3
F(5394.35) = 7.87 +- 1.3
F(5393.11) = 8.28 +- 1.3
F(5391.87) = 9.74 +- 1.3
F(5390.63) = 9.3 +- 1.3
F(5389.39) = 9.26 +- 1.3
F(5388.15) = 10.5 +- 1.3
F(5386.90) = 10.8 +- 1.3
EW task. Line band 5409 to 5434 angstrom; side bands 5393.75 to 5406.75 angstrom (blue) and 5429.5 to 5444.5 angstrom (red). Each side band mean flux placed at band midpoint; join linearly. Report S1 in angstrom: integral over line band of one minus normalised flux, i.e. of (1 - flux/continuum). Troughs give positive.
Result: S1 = 0.7 angstrom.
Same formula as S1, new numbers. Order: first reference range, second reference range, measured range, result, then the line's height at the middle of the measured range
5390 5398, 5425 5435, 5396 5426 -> 2.7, 8.95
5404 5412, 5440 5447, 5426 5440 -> -0.7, 8.87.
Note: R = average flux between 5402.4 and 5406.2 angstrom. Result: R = 7.01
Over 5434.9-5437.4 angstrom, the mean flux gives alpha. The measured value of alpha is 9.93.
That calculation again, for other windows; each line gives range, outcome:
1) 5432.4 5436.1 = 8.99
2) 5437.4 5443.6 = 10.1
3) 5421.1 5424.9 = 8.72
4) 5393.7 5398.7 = 8.54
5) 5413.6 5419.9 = 7.56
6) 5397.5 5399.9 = 8.56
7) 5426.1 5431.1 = 9.33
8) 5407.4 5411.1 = 8.47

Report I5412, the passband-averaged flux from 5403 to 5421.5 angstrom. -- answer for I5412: 7.86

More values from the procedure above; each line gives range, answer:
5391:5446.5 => 8.65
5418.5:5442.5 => 9.31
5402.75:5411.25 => 7.53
